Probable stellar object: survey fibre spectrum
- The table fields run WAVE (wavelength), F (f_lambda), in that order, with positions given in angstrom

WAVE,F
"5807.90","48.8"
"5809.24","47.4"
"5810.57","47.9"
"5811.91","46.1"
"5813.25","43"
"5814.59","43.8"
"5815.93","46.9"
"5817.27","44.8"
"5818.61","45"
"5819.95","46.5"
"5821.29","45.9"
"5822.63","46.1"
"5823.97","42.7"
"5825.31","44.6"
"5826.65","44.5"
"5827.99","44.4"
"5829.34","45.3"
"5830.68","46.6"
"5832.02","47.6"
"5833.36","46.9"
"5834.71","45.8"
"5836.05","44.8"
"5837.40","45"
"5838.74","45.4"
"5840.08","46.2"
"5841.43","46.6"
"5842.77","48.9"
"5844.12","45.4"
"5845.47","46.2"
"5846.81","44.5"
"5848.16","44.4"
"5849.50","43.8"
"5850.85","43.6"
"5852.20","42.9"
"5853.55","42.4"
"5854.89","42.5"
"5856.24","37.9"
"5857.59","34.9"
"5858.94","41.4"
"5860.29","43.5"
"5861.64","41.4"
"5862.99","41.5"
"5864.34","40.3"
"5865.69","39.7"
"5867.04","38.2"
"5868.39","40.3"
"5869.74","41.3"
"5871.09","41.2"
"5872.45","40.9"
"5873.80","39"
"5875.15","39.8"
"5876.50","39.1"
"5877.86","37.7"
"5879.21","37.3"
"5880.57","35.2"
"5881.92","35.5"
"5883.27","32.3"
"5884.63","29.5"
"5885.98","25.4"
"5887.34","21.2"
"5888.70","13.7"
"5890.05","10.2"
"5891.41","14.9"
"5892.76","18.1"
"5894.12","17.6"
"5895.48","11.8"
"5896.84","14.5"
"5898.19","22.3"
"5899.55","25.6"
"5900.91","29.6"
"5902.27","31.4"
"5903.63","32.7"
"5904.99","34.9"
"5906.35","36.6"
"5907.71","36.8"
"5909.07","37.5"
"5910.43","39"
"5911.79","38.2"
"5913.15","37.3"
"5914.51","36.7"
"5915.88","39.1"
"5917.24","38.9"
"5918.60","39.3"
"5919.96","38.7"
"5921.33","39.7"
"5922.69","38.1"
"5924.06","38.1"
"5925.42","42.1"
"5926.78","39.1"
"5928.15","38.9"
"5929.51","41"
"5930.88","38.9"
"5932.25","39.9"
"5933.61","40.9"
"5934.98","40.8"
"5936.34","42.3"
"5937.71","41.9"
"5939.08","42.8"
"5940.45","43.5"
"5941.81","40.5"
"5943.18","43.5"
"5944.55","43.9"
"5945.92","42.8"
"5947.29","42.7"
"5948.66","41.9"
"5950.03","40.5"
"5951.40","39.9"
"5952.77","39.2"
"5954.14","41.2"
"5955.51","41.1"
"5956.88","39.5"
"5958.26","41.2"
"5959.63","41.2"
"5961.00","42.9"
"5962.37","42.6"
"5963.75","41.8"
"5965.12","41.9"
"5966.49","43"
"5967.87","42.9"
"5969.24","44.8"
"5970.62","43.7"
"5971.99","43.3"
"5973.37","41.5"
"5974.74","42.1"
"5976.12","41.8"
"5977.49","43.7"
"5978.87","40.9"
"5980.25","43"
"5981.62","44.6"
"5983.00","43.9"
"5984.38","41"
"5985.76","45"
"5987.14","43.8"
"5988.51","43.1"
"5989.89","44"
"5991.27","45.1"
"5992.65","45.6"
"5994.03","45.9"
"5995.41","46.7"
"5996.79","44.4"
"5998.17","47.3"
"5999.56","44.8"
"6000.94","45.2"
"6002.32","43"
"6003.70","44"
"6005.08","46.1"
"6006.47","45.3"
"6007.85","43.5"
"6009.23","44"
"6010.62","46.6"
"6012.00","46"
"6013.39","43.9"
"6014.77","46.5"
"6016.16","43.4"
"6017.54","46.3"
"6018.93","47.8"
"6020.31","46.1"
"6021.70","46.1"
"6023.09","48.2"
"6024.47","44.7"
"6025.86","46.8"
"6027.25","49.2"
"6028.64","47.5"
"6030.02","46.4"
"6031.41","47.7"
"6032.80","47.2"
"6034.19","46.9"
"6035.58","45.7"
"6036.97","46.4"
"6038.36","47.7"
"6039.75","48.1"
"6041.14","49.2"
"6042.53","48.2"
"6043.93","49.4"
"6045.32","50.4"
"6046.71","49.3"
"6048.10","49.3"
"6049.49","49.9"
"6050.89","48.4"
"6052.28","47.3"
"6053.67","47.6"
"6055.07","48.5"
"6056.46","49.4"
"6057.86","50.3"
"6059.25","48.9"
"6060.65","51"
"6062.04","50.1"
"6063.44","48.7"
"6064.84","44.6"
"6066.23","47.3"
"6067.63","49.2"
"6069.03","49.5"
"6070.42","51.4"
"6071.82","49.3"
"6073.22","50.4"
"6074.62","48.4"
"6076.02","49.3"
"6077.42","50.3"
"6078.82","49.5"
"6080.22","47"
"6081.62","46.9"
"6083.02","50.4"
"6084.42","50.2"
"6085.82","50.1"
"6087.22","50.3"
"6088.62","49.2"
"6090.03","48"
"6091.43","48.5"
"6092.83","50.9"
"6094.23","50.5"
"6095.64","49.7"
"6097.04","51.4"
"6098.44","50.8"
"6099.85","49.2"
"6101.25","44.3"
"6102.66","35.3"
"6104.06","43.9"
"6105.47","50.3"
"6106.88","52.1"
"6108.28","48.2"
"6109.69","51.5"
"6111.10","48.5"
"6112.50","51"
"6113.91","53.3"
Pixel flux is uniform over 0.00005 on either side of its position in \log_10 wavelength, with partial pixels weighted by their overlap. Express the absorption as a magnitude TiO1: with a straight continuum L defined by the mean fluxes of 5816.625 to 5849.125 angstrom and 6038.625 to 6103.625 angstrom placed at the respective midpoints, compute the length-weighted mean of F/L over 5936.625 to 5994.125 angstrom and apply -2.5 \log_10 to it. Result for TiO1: 0.12 mag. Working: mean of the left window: 45.6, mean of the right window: 48.8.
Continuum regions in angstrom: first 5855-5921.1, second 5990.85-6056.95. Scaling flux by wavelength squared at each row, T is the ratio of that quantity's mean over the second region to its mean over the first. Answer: 1.47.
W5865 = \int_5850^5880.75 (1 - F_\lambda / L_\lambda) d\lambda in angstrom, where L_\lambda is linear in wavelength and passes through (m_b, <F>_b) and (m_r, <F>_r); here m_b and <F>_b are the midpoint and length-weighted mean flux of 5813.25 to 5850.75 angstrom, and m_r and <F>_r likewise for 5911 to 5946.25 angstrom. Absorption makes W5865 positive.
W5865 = 2.4 angstrom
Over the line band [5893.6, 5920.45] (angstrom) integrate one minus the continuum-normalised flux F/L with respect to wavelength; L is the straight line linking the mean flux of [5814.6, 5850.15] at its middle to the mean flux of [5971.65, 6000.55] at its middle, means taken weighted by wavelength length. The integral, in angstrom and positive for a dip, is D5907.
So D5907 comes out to 7.7 angstrom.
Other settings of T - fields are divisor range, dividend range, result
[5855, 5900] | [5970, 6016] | 1.45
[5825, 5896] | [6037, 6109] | 1.38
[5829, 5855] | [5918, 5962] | 0.93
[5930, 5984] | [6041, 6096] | 1.21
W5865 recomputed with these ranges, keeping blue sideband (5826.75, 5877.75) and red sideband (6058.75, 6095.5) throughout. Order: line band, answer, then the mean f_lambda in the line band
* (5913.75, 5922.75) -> 1.2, 38.7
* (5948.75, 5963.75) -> 1.6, 41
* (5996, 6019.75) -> 1.0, 45.2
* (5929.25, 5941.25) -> 1.0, 41.3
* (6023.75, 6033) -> 0.2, 47.1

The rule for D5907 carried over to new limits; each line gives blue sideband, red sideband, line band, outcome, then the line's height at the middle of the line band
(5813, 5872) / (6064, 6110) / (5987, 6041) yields 1.5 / 47.2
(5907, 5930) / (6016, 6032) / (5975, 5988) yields 0.2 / 43.6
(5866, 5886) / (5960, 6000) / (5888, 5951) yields 8.4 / 39.9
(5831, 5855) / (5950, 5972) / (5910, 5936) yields 2.2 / 42.9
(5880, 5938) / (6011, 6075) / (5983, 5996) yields -0.8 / 41.7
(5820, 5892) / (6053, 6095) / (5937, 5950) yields 0.3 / 43.6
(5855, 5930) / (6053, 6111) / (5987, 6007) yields -1.3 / 42.2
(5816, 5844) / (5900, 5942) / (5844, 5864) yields 0.7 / 43.8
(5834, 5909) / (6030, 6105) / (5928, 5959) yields -0.7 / 40.4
